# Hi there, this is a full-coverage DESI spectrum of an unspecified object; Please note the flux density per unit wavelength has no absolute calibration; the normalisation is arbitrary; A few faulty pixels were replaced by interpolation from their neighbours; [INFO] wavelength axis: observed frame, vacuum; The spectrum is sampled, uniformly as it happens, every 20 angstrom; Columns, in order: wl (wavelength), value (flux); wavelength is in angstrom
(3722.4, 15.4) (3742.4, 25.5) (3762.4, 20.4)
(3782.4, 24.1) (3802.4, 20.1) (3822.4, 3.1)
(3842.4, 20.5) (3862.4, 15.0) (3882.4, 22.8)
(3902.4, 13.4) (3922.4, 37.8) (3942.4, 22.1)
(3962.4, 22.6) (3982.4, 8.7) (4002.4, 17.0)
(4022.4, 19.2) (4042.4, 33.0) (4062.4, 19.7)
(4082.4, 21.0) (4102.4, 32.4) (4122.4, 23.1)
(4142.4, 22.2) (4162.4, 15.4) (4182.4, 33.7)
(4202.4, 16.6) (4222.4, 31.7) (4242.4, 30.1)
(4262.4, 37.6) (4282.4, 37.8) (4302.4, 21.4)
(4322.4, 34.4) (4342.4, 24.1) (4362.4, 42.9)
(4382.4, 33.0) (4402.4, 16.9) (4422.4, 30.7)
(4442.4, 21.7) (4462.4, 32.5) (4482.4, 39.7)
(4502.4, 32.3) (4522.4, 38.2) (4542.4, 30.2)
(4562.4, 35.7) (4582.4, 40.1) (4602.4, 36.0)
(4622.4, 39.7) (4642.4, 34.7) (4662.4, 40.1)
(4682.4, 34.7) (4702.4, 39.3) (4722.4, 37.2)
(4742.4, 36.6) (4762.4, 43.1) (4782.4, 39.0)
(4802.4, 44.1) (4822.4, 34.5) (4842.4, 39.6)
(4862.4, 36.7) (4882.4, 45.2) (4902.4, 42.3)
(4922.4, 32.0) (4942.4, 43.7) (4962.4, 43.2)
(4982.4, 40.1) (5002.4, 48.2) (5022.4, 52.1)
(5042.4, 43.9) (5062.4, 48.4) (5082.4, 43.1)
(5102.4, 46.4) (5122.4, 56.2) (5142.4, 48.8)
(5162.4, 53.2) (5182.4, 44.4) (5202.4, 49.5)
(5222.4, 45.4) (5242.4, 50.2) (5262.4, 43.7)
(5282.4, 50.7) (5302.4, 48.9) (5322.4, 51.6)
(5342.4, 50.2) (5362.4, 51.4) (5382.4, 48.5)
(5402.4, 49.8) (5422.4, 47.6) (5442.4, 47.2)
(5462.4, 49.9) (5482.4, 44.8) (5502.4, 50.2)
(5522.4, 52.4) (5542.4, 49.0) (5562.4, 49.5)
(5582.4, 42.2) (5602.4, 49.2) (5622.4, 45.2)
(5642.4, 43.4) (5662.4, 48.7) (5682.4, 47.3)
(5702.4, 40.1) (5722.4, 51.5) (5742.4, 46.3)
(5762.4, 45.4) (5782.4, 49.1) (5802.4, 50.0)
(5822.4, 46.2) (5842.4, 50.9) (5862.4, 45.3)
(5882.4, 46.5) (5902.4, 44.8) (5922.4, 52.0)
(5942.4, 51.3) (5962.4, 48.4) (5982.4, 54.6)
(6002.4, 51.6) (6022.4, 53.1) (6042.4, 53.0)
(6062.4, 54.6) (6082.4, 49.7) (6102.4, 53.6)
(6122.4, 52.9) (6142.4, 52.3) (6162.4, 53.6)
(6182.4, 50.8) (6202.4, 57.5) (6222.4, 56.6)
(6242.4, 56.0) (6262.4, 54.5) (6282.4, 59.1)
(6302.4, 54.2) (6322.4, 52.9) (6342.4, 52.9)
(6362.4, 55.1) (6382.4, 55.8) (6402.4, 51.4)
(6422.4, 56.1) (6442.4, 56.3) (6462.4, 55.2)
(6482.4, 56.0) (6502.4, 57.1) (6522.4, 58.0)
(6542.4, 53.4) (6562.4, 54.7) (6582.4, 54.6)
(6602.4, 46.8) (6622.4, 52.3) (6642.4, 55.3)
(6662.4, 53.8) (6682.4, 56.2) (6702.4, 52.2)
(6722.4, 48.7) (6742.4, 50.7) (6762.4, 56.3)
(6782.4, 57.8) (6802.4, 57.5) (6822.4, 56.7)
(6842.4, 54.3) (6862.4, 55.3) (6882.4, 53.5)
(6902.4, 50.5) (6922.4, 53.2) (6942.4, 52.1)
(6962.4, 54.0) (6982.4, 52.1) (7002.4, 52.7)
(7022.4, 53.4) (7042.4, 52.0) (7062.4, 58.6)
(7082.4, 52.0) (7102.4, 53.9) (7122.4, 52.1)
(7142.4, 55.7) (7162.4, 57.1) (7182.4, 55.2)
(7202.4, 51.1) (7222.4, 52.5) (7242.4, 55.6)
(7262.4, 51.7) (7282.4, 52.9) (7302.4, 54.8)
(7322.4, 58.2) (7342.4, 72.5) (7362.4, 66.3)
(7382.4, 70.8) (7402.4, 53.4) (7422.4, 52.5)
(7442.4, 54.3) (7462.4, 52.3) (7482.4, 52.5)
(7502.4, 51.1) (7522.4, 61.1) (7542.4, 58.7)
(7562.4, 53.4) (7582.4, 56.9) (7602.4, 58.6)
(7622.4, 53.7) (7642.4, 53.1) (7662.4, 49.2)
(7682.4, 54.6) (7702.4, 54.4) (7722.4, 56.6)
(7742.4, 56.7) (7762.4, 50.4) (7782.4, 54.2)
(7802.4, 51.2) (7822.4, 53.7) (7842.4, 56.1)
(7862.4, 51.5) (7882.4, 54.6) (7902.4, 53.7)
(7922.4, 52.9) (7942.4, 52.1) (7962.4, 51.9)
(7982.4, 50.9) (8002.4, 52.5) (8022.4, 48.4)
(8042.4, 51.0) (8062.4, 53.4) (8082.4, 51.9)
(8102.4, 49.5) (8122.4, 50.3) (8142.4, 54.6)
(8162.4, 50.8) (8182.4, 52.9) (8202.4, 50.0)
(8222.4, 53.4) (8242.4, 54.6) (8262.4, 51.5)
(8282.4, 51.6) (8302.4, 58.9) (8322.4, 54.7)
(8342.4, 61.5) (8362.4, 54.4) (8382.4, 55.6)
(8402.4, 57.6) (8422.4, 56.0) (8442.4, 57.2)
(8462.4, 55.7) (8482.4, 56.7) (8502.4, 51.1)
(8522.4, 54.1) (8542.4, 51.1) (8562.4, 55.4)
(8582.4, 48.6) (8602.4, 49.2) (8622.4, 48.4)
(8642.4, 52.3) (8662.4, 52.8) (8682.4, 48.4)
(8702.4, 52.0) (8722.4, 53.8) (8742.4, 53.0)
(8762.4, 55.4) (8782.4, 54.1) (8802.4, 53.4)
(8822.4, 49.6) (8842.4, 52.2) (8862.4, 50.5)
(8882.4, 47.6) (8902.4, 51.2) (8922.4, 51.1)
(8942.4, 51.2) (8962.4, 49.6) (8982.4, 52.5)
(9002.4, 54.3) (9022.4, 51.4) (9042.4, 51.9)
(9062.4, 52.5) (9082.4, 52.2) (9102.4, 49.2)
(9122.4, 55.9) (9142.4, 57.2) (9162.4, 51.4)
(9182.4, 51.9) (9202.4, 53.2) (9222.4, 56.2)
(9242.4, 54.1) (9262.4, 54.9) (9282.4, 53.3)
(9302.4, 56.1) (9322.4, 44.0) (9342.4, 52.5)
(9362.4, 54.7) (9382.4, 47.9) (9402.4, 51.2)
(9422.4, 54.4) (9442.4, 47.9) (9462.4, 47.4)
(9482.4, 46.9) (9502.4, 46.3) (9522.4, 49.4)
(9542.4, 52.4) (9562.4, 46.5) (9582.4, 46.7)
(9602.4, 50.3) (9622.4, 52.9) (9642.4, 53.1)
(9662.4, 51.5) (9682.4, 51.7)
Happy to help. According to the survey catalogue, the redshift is 0.12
